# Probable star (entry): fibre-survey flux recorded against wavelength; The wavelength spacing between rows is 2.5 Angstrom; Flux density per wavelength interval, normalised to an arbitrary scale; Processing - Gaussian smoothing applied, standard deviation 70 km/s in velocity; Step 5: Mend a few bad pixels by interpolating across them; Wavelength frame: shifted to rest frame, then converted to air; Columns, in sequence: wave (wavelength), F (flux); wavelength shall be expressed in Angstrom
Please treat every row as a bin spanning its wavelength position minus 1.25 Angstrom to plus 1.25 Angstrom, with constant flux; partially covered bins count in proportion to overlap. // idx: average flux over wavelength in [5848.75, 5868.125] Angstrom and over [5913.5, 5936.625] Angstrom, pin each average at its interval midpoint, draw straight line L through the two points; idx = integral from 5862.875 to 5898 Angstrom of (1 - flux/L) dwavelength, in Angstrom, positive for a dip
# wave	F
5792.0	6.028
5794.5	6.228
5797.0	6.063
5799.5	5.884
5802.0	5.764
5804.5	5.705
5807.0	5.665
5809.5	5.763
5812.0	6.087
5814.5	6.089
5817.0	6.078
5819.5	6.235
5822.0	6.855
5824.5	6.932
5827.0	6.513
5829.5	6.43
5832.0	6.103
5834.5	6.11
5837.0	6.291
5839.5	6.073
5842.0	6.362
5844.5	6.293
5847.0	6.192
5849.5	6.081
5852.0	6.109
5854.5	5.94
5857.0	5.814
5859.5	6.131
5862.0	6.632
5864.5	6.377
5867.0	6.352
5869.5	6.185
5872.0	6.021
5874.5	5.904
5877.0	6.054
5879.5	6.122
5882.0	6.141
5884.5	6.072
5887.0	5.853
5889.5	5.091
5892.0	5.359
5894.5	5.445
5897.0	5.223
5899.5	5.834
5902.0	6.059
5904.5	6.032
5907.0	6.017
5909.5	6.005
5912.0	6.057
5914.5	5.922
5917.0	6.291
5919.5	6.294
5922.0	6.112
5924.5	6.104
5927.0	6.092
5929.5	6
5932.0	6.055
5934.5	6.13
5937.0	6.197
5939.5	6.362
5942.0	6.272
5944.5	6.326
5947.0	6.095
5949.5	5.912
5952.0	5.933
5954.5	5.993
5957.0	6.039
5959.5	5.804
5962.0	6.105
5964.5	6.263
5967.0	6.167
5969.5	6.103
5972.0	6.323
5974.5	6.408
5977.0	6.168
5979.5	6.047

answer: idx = 1.6 Angstrom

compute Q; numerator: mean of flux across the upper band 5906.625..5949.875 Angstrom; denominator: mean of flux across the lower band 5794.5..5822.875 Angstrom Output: 1.0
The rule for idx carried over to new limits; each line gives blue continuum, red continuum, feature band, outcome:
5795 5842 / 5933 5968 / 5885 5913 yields 1.8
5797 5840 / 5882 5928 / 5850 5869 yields -0.5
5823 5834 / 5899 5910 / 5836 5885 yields 0.9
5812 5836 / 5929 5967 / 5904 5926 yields 0.3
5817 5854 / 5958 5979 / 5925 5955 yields 0.4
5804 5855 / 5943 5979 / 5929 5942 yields -0.1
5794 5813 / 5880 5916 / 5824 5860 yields -2.2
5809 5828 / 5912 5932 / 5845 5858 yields 0.5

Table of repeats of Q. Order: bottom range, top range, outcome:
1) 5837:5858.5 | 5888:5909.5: 0.92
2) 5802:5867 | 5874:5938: 0.96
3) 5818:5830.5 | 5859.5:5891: 0.92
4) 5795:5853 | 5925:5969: 0.99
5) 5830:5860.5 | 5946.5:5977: 0.99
